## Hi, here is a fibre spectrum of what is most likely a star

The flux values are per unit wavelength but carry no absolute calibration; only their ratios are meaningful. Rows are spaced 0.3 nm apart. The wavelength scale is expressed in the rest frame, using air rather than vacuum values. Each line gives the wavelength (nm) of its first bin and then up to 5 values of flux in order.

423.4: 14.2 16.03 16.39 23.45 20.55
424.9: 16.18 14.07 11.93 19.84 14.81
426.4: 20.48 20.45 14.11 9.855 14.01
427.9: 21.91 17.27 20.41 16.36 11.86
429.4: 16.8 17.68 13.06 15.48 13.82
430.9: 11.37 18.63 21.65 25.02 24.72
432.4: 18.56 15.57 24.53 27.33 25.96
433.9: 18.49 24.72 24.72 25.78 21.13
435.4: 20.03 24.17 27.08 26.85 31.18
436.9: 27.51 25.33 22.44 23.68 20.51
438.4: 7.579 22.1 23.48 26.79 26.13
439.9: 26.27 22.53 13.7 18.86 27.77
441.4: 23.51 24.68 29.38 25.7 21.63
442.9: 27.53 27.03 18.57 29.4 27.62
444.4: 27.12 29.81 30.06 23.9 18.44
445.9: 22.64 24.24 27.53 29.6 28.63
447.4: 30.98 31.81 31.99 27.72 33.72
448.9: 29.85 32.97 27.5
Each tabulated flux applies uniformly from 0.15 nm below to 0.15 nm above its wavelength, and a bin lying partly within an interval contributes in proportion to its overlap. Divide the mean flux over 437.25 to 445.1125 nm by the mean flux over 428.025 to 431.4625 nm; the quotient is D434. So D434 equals 1.50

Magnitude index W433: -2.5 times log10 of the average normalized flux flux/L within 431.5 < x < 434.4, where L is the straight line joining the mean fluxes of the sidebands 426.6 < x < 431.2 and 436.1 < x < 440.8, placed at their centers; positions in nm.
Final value -0.21 mag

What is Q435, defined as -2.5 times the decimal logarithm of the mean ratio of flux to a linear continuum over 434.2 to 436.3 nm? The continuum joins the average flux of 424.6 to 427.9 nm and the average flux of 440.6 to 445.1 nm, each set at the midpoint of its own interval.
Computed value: -0.13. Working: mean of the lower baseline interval 16.1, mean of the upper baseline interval 25.7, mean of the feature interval 24.1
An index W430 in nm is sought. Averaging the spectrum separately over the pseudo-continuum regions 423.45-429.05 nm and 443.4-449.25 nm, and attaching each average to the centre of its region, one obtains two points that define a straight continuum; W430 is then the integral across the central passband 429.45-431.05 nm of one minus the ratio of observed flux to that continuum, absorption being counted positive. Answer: 0.39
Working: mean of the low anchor 17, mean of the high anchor 27.8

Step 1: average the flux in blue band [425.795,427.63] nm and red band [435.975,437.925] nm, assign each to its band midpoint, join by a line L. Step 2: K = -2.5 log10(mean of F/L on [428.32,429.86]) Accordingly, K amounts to 0.11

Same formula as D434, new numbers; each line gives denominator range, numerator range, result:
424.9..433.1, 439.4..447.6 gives 1.48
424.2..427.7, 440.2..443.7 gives 1.42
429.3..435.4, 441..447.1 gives 1.28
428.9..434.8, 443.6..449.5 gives 1.44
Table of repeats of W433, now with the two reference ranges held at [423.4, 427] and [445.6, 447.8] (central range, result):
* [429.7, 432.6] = 0.12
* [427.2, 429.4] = 0.16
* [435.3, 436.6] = -0.14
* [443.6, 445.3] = -0.08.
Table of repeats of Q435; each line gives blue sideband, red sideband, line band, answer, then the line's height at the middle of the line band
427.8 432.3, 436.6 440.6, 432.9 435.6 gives -0.18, 20.1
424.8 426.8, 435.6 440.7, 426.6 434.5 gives 0.05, 19.3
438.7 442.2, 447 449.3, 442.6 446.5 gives 0.09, 27.6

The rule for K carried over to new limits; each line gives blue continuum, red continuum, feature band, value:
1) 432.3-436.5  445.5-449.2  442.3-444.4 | 0.06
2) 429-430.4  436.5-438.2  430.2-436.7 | -0.11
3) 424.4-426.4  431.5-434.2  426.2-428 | 0.09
